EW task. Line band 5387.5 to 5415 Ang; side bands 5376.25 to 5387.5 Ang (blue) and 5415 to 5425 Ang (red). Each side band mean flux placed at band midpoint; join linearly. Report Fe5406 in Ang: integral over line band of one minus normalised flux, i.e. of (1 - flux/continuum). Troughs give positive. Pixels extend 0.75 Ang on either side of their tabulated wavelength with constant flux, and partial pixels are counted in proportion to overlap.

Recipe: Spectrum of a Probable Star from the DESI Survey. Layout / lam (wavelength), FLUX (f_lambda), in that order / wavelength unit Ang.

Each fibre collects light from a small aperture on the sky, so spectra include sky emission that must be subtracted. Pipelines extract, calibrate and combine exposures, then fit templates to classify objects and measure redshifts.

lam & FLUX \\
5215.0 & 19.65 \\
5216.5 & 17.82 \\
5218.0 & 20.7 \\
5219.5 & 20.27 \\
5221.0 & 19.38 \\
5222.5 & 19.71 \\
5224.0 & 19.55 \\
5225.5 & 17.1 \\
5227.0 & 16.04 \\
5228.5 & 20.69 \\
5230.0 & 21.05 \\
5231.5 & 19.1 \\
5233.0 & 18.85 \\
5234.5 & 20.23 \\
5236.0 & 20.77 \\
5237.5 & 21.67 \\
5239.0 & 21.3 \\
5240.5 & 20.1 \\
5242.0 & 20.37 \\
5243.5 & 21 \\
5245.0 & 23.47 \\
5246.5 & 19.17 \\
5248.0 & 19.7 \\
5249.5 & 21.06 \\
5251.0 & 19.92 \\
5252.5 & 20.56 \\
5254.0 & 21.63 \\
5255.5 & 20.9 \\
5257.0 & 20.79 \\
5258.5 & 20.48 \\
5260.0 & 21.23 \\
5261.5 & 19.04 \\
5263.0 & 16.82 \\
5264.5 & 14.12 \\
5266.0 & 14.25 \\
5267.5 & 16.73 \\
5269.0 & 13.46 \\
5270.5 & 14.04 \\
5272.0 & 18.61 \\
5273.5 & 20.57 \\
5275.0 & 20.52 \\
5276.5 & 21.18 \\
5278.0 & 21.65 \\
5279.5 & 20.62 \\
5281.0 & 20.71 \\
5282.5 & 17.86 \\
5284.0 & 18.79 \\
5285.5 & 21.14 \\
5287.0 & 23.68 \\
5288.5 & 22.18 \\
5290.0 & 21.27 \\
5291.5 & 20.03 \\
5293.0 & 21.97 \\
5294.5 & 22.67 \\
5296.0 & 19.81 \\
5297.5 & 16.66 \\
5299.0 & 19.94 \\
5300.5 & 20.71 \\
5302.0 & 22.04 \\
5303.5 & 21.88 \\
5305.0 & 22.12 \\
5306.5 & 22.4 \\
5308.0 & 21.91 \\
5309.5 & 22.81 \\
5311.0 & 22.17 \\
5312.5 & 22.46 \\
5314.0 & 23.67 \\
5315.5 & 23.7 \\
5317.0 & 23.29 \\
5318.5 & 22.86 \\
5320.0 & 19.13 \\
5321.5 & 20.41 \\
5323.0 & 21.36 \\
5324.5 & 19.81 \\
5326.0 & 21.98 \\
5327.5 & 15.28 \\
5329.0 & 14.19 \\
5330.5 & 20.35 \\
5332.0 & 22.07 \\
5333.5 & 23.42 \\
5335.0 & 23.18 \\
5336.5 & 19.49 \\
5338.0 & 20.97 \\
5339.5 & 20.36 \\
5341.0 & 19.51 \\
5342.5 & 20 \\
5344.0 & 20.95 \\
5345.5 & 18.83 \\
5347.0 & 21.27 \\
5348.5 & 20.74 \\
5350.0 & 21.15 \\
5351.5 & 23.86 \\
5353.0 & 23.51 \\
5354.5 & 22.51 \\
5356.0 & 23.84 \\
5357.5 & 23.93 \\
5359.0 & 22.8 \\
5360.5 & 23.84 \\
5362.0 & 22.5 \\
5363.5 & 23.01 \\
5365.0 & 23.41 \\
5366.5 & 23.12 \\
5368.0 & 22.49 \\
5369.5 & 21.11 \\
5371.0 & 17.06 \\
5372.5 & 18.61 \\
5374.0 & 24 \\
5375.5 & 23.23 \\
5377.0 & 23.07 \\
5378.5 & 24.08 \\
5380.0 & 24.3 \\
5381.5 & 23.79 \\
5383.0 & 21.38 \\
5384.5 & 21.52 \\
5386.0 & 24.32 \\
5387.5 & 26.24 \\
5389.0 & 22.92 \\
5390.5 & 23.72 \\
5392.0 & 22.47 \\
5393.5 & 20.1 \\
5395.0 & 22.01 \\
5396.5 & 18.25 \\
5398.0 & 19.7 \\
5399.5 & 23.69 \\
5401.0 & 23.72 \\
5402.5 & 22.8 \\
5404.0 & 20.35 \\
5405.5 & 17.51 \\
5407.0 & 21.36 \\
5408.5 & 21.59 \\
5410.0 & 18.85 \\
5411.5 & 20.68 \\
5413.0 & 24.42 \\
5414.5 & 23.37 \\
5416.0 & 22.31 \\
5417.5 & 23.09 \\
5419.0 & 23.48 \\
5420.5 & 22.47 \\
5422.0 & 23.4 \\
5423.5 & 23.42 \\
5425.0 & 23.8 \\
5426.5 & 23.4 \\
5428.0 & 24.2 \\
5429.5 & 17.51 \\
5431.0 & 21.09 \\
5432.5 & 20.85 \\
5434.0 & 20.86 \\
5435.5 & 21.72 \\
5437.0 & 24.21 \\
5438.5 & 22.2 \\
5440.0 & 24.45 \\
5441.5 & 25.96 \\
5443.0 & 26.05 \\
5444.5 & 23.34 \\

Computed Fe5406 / 1.9 Ang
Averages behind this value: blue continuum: 23.4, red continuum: 23.1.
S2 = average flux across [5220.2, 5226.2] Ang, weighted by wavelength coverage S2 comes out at 19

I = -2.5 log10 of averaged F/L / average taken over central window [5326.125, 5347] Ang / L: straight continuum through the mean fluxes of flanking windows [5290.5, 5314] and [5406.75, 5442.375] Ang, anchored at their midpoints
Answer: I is 0.09 mag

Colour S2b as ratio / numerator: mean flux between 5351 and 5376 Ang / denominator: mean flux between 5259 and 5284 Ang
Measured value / 1.23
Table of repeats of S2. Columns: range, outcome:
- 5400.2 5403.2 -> 23.3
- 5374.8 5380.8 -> 23.7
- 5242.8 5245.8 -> 22.2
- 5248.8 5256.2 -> 20.8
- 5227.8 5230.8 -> 20.8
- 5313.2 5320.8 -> 22.5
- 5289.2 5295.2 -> 21.5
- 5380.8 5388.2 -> 23.4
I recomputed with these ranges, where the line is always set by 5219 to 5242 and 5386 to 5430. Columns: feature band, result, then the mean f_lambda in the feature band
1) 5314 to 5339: 0.01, 20.8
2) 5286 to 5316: -0.05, 21.7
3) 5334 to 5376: -0.02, 21.8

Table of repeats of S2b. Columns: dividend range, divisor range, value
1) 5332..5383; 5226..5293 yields 1.12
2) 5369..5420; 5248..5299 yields 1.13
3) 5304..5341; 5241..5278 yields 1.10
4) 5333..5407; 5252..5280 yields 1.17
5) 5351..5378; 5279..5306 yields 1.08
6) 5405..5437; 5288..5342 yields 1.04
